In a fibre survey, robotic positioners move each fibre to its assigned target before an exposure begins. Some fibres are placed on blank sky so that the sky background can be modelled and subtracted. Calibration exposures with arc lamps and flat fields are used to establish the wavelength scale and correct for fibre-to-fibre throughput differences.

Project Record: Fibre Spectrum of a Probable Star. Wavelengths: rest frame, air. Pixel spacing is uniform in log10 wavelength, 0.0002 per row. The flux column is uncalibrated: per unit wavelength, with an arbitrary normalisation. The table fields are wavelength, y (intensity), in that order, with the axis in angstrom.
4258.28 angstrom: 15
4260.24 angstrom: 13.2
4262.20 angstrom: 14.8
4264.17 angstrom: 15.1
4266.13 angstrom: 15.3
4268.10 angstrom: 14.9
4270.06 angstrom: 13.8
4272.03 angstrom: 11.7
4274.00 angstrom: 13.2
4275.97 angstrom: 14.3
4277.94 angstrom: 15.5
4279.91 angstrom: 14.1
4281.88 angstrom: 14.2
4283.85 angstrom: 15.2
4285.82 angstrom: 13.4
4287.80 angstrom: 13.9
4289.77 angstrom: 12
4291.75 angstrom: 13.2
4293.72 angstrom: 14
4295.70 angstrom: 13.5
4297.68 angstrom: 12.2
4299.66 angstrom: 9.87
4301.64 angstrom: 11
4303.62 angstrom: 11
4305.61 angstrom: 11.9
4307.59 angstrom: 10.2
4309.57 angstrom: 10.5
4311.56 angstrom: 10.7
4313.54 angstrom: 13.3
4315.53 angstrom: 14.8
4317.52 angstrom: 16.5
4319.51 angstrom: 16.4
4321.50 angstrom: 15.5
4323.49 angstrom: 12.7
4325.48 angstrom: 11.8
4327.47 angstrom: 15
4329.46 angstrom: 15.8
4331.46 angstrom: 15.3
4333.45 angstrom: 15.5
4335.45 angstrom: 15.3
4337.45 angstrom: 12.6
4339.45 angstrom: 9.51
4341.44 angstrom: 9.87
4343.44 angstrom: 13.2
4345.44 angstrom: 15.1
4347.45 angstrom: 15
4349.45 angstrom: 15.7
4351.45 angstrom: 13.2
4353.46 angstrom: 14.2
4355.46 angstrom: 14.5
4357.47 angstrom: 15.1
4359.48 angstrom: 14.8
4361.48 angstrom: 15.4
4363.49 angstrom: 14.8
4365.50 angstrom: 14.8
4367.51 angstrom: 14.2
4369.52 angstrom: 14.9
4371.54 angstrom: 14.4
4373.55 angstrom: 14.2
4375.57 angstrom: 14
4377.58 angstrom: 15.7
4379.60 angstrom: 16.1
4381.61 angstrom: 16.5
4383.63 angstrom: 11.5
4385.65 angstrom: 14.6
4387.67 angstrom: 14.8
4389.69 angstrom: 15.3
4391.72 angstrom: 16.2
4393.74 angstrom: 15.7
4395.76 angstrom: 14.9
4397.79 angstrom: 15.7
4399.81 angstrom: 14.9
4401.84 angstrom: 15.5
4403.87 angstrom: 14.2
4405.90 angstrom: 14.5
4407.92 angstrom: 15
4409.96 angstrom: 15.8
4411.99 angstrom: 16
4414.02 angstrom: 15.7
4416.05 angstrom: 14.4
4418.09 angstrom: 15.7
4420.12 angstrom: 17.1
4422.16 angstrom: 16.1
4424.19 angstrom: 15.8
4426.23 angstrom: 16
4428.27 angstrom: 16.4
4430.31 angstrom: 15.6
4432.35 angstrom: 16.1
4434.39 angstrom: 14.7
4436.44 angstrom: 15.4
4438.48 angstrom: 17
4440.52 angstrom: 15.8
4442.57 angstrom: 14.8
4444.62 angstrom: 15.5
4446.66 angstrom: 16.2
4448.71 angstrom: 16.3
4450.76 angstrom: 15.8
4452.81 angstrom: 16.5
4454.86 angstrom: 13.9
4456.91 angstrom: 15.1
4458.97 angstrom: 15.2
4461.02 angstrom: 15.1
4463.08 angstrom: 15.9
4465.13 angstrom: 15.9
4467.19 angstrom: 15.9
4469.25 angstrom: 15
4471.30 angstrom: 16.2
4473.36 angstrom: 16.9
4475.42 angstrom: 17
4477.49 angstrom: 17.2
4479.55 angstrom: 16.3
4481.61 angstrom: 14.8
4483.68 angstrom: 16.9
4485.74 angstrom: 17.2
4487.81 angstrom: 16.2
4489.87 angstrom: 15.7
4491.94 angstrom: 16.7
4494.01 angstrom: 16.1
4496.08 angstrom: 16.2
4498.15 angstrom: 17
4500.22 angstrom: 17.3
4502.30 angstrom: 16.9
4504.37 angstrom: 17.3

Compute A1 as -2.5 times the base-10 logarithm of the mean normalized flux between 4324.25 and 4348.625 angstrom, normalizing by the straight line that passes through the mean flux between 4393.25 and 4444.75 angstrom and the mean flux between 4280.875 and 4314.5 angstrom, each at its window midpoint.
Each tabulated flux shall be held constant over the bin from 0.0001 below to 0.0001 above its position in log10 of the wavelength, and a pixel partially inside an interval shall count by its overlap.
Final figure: -0.024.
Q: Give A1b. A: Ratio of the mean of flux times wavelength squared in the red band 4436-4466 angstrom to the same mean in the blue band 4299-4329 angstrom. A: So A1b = 1.3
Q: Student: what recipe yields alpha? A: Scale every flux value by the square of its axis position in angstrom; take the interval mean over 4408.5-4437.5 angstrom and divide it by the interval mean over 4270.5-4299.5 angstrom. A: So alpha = 1.2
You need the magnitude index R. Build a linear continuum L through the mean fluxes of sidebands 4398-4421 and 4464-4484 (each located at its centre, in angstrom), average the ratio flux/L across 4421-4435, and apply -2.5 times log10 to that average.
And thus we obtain -0.02 mag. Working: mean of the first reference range 15.4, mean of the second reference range 16.2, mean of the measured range 15.9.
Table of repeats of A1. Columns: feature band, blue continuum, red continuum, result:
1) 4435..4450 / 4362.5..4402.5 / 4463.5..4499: -0.004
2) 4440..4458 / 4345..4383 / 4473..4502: 0.033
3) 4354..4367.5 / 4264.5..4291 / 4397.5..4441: 0.008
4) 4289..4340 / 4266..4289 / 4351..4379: 0.094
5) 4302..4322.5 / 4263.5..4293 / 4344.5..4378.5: 0.101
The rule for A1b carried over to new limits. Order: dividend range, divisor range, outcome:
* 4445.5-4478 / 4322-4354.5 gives 1.22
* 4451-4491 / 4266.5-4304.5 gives 1.31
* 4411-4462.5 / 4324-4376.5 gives 1.15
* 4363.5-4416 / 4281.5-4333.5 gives 1.17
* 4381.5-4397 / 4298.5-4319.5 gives 1.26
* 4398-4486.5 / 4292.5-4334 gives 1.27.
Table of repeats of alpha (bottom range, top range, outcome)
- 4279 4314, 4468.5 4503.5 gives 1.44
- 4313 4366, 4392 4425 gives 1.12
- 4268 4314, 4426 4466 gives 1.32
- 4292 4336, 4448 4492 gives 1.29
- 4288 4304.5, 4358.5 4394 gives 1.27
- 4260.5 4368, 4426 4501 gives 1.25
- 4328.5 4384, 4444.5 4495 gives 1.17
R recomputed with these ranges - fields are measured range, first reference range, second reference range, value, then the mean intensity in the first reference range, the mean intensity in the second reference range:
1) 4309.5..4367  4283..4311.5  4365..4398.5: -0.05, 12.2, 14.9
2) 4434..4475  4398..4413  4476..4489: 0.02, 15.2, 16.4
